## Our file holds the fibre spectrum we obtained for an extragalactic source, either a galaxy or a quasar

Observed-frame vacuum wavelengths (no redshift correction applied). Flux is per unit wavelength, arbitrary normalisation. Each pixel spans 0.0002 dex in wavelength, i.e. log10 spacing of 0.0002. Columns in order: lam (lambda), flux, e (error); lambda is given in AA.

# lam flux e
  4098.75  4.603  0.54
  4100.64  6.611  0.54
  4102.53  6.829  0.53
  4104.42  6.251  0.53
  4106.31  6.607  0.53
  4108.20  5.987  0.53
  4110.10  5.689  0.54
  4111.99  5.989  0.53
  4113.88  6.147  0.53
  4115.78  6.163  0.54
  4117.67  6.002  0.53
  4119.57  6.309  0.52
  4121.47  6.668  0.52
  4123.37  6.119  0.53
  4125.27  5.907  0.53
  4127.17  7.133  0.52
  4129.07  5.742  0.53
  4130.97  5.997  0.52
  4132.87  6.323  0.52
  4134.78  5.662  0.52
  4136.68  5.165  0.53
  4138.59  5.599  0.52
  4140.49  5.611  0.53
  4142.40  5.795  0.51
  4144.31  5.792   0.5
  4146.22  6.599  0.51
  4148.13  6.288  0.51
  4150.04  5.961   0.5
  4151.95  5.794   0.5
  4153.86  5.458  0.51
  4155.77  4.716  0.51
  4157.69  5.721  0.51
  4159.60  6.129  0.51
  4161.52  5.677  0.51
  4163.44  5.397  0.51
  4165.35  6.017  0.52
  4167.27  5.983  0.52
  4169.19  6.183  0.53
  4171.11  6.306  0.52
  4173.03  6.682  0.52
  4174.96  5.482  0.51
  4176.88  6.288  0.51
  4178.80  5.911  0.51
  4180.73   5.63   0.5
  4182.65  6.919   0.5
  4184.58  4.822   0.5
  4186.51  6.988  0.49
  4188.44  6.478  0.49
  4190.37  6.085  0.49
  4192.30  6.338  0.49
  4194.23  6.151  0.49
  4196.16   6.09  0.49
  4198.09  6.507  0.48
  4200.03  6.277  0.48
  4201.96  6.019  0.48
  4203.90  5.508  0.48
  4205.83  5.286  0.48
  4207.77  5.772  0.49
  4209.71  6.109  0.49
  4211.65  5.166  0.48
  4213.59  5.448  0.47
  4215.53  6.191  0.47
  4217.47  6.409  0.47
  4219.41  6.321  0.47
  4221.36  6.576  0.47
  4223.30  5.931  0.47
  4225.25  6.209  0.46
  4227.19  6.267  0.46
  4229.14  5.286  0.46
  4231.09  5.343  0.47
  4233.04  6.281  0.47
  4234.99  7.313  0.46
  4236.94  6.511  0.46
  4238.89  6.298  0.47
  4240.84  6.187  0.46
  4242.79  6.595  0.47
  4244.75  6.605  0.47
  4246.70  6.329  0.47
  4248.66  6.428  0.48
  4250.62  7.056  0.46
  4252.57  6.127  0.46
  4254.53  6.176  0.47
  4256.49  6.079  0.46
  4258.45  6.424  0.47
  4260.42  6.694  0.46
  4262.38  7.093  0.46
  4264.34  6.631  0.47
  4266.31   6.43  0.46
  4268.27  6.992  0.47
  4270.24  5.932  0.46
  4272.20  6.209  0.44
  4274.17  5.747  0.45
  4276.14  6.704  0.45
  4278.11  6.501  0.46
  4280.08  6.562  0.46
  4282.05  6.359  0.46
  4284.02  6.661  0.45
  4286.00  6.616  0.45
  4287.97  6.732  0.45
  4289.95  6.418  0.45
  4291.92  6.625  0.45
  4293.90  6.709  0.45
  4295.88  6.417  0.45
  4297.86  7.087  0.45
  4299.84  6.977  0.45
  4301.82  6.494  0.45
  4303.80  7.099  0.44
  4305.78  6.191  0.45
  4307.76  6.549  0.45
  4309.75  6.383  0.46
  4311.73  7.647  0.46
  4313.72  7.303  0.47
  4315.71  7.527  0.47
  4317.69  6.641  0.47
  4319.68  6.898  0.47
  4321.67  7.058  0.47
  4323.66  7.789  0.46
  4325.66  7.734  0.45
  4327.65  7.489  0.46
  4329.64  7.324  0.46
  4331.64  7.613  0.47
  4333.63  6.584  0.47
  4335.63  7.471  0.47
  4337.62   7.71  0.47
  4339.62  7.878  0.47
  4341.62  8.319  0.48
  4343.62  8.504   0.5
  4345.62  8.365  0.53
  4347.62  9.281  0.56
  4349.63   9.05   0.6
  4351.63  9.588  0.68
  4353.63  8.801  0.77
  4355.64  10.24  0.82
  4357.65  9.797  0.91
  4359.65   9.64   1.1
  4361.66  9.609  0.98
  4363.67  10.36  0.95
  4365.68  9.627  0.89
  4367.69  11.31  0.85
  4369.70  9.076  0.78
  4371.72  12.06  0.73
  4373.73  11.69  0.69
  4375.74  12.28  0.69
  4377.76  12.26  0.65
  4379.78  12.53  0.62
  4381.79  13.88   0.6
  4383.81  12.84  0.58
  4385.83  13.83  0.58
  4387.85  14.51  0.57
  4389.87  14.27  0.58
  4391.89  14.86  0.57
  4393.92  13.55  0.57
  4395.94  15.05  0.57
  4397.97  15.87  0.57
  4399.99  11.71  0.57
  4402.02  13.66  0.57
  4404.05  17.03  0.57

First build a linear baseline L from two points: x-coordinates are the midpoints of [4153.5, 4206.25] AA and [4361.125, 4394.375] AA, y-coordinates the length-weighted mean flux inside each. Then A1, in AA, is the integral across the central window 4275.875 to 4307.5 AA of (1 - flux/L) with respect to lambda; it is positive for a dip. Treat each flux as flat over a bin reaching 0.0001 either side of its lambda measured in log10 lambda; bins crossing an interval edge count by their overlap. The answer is 9.64 AA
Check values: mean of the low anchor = 5.98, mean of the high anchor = 12.3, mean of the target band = 6.63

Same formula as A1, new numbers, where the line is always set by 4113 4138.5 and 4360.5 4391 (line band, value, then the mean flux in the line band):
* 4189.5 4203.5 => 2.8 AA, 6.18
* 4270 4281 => 3.8 AA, 6.3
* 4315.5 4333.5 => 5.8 AA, 7.3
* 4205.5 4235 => 8.4 AA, 5.97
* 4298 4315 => 5.8 AA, 6.86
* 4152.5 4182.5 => 5.1 AA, 5.87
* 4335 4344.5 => 2.7 AA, 7.99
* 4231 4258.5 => 7.7 AA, 6.42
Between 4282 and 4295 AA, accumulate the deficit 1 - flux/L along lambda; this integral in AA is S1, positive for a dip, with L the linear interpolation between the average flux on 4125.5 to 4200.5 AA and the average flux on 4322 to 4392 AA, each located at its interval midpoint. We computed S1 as 3.0 AA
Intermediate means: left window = 5.99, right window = 10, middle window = 6.6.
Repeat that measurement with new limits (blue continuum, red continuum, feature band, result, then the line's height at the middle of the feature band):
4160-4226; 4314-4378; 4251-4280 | 3.7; 7.38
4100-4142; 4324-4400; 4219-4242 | 5.4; 8.13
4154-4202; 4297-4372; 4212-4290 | 7.3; 7.02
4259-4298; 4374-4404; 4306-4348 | 9.5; 9.69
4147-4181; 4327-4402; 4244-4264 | 3.9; 8.06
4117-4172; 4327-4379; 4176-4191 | 1.0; 6.57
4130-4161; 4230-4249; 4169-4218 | 0.4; 6.09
